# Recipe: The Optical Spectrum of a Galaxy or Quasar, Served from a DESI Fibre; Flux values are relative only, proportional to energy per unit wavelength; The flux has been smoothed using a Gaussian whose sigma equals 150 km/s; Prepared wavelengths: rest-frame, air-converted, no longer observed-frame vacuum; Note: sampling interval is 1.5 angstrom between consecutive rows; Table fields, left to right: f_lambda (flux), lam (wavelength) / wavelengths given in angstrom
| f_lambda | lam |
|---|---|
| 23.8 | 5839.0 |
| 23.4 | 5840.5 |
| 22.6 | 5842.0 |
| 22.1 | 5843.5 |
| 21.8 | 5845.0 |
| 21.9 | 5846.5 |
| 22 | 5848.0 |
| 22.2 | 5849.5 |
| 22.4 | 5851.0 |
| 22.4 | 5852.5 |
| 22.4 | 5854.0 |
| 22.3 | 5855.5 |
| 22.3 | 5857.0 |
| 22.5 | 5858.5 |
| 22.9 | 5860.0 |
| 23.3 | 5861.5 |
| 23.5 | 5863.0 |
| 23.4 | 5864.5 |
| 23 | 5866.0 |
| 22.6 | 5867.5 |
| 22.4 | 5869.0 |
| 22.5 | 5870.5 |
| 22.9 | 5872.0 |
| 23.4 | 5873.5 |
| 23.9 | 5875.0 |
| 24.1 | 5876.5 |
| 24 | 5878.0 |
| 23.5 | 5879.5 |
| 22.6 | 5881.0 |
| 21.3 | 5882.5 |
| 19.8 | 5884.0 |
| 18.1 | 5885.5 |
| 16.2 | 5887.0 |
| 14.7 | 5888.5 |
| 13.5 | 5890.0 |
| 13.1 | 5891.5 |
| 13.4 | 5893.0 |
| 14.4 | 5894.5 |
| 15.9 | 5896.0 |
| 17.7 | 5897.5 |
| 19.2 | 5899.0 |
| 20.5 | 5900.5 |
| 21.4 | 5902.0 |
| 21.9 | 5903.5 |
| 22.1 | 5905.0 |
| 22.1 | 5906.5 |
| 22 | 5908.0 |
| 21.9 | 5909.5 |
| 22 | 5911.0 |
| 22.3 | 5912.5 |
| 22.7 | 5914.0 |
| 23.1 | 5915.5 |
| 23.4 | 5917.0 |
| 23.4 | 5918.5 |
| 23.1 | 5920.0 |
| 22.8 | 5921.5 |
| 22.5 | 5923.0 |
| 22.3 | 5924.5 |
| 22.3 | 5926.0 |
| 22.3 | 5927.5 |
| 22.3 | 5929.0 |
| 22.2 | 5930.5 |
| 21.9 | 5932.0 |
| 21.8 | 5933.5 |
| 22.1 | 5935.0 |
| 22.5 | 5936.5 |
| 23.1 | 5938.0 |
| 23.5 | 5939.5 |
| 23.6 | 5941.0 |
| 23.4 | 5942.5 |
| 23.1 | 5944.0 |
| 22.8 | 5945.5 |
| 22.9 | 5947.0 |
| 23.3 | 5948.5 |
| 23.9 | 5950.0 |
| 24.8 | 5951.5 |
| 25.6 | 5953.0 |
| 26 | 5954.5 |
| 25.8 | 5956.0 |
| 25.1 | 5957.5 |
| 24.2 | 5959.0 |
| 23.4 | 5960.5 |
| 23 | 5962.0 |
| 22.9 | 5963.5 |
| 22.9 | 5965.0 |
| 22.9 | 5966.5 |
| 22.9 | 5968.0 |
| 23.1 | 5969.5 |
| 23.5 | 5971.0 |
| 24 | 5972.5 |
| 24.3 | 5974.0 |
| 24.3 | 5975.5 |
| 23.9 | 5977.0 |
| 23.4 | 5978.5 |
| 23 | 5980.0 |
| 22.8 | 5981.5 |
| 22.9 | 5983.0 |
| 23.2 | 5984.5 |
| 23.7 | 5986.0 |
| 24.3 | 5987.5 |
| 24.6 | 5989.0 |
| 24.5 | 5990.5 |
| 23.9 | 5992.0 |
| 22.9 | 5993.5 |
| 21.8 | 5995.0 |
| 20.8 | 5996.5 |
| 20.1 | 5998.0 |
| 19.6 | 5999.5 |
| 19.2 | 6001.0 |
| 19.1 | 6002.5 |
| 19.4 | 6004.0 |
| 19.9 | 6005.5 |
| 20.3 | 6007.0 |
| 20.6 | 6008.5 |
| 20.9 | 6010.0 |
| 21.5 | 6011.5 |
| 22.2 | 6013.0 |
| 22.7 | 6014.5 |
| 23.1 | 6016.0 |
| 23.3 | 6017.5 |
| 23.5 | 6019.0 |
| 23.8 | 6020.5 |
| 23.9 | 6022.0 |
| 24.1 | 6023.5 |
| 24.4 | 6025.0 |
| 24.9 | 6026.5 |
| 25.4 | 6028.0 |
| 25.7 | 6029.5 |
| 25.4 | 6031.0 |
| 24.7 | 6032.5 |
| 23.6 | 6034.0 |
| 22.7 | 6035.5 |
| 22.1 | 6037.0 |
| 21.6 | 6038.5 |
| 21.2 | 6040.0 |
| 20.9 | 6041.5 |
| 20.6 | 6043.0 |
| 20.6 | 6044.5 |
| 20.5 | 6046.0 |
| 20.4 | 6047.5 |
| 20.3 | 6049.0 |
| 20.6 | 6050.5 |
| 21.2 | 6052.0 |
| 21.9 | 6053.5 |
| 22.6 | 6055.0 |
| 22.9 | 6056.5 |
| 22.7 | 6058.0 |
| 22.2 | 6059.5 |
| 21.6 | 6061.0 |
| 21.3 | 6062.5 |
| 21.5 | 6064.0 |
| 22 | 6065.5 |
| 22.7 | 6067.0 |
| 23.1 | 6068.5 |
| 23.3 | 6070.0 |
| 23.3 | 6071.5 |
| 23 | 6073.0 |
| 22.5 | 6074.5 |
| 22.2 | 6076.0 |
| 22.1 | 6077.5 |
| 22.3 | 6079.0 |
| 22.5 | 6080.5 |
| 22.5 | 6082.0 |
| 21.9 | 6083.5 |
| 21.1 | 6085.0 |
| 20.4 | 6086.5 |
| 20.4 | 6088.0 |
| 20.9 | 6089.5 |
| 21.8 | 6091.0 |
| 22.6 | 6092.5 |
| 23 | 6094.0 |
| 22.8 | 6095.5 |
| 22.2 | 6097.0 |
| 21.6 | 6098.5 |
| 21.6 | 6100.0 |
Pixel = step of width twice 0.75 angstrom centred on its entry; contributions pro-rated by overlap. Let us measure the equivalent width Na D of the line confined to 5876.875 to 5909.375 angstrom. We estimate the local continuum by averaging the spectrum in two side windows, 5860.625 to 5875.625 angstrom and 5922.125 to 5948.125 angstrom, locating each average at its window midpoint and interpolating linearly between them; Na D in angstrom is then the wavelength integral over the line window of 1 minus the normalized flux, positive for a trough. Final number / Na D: 5.49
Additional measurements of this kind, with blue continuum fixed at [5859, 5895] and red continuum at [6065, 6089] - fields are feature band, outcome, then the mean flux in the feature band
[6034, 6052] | 0.6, 21.2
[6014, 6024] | -0.8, 23.5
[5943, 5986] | -4.9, 23.7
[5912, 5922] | -1.0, 23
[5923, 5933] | -0.6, 22.2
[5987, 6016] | 0.1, 21.5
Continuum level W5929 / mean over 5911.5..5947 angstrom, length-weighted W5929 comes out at 22.7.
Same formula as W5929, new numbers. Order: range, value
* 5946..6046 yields 22.9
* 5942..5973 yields 23.8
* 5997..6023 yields 21.4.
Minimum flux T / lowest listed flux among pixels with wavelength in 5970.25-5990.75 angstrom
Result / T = 22.8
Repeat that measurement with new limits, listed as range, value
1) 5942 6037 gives 19.1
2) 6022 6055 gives 20.3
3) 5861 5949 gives 13.1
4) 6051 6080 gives 21.2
